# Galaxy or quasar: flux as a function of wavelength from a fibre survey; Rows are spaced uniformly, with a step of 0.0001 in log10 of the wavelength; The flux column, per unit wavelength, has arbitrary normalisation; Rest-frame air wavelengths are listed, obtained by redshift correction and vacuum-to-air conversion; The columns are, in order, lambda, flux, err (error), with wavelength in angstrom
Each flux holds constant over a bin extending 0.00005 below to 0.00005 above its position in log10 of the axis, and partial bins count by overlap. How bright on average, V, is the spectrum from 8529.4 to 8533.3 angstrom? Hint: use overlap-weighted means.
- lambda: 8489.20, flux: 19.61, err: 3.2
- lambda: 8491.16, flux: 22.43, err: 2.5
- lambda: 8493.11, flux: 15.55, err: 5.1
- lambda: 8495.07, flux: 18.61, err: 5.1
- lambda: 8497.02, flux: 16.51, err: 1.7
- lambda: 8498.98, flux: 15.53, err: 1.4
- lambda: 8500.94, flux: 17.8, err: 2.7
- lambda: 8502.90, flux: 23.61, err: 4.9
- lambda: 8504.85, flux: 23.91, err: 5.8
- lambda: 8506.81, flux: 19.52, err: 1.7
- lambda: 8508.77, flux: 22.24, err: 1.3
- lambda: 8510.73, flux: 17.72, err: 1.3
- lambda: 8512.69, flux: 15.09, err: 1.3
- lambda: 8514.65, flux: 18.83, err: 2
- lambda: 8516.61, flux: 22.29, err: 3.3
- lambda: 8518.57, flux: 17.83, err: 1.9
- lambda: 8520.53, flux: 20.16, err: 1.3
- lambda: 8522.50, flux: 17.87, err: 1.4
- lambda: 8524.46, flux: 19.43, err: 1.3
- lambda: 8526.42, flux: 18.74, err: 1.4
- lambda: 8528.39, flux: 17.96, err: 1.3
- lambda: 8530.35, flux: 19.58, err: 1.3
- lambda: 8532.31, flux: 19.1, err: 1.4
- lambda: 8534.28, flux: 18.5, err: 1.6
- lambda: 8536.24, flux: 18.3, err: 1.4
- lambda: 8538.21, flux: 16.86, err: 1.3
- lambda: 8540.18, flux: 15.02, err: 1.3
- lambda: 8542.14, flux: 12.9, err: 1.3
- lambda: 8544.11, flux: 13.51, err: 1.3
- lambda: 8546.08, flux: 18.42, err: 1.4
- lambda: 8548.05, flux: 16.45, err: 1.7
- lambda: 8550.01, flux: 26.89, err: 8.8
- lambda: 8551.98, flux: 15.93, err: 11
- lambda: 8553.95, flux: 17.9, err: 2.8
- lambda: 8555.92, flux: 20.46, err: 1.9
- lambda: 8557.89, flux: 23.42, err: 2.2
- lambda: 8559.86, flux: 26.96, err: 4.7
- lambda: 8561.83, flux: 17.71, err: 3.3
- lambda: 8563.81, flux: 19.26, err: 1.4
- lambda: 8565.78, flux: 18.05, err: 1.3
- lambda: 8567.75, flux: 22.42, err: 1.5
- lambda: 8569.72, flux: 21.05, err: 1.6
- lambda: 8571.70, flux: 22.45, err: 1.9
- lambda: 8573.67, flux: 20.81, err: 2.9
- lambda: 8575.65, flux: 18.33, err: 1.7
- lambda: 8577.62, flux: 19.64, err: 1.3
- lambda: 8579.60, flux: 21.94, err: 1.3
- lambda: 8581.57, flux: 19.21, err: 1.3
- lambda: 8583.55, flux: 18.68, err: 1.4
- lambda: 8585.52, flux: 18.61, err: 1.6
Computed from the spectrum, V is 19.3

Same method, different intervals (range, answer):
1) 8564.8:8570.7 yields 20.5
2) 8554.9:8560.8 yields 23.6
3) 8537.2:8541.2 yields 15.9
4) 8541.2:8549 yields 15.3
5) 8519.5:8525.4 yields 19.1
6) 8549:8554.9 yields 20.3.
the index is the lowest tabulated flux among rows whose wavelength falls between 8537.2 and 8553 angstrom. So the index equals 12.9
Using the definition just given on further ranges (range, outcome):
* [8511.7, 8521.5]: 15.09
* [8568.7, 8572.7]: 21.05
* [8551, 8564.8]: 15.93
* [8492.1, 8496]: 15.55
